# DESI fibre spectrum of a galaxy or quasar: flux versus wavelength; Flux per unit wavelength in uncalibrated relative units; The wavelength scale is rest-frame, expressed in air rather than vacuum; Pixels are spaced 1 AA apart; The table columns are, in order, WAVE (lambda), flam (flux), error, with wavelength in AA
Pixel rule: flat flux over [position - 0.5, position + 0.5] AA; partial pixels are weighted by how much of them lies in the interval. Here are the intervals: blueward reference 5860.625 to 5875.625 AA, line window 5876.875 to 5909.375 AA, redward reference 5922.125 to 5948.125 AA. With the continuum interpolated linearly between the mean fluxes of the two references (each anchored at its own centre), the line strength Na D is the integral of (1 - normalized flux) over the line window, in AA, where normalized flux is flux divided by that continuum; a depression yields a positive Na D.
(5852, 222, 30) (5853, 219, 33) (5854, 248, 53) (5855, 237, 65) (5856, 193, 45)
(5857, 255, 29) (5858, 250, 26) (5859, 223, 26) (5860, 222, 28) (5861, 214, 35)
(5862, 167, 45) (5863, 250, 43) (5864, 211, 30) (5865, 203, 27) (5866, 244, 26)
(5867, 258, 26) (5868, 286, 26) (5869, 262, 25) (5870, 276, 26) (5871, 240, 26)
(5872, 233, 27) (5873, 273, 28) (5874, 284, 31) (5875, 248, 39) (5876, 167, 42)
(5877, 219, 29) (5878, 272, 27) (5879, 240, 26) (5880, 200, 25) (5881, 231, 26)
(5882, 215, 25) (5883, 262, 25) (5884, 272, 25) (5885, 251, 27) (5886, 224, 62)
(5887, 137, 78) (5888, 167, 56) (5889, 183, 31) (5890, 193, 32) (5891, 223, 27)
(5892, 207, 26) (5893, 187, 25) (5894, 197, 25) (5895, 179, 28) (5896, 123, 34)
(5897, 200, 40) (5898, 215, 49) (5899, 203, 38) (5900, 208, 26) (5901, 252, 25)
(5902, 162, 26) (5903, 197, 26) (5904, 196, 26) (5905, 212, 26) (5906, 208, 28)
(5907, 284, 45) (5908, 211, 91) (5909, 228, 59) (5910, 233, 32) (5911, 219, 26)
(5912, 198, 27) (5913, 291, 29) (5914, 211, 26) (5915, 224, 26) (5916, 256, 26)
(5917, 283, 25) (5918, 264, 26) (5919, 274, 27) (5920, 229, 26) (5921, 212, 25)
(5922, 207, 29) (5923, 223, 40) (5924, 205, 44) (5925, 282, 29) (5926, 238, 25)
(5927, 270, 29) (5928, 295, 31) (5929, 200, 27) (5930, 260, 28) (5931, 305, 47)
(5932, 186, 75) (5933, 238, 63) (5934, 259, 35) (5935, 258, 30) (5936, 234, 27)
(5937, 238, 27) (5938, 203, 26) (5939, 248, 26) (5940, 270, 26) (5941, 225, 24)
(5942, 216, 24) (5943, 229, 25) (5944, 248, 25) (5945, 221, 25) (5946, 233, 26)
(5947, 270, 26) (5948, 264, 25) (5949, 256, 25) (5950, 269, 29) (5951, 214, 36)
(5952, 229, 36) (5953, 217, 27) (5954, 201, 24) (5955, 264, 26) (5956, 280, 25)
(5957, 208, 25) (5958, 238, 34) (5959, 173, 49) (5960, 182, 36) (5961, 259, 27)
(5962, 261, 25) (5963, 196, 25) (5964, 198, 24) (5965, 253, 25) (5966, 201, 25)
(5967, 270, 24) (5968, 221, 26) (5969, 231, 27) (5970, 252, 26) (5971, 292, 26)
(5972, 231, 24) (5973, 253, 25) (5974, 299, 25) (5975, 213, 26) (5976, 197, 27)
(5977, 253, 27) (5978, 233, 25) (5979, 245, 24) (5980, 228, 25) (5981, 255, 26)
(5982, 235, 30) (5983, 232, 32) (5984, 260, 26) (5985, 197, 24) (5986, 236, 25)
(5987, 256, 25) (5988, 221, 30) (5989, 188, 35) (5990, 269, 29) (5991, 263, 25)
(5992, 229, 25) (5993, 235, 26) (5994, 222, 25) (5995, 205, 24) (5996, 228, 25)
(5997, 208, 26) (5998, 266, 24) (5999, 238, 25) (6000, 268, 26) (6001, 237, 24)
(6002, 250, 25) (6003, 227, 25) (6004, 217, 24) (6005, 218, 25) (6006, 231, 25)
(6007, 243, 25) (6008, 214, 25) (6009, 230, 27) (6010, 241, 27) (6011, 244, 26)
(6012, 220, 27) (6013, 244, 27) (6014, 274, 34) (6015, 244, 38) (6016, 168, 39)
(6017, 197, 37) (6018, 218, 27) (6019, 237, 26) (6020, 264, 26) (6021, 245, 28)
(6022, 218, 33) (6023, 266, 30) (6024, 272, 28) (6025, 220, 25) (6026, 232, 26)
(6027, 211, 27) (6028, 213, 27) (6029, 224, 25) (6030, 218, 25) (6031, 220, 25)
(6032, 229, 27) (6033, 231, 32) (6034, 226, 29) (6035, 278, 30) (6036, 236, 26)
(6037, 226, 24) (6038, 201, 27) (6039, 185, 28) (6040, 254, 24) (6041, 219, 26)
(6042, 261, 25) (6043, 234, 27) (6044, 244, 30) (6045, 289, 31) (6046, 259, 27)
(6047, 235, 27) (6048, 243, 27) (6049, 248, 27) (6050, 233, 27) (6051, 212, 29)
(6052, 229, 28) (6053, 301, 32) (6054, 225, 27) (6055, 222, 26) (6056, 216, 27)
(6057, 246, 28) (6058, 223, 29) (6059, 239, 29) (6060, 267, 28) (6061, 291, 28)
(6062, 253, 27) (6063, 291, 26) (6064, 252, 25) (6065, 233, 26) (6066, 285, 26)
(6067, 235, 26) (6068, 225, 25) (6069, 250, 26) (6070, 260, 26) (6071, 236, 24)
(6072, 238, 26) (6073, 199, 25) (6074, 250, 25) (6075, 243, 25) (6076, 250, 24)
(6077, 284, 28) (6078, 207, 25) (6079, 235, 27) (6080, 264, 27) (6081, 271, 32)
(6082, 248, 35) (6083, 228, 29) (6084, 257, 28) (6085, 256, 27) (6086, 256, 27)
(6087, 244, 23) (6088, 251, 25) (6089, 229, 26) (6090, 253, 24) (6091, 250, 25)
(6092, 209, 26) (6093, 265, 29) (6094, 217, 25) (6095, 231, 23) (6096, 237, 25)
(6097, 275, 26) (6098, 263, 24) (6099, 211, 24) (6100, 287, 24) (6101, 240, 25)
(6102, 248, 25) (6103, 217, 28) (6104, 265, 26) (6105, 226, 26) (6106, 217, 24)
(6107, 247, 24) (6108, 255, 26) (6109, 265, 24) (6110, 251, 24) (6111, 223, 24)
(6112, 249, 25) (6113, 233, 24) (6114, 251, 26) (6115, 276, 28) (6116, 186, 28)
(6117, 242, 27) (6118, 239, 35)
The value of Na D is 4.3 AA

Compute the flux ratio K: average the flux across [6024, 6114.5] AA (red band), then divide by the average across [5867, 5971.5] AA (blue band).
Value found 1.05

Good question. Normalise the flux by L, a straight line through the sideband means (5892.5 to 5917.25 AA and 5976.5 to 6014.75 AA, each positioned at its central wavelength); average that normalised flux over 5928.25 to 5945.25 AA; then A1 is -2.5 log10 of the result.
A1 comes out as -0.08 mag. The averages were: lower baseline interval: 214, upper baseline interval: 236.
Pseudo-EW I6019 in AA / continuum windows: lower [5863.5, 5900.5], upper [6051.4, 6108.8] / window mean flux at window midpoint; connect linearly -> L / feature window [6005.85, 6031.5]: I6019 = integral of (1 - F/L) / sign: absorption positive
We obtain 0.8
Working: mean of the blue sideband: 221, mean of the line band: 231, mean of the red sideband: 246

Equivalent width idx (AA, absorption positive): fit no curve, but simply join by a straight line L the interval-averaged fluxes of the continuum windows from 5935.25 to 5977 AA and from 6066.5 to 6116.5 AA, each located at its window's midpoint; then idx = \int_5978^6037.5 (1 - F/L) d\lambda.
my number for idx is 1.3 AA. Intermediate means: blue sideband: 236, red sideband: 243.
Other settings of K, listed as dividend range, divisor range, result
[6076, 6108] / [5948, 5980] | 1.04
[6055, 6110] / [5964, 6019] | 1.05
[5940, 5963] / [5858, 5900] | 1.06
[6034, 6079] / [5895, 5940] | 1.06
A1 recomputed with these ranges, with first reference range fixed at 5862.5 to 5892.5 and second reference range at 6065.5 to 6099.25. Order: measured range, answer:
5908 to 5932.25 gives -0.03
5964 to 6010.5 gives 0.01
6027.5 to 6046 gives 0.04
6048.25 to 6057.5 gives 0.03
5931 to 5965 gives 0.01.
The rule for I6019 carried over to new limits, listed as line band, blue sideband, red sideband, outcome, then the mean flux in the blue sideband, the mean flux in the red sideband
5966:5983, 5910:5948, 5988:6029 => -0.5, 241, 233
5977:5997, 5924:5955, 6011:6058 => 0.4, 242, 234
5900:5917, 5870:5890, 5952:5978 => 0.3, 228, 234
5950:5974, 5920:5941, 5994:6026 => 0.4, 241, 234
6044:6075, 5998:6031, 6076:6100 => -0.6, 233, 246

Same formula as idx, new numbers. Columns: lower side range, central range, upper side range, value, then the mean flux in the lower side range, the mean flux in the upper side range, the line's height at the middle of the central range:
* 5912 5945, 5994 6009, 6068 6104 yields 0.7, 242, 245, 243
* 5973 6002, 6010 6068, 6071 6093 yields 0.6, 237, 244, 241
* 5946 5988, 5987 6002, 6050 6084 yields 0.2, 237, 246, 239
